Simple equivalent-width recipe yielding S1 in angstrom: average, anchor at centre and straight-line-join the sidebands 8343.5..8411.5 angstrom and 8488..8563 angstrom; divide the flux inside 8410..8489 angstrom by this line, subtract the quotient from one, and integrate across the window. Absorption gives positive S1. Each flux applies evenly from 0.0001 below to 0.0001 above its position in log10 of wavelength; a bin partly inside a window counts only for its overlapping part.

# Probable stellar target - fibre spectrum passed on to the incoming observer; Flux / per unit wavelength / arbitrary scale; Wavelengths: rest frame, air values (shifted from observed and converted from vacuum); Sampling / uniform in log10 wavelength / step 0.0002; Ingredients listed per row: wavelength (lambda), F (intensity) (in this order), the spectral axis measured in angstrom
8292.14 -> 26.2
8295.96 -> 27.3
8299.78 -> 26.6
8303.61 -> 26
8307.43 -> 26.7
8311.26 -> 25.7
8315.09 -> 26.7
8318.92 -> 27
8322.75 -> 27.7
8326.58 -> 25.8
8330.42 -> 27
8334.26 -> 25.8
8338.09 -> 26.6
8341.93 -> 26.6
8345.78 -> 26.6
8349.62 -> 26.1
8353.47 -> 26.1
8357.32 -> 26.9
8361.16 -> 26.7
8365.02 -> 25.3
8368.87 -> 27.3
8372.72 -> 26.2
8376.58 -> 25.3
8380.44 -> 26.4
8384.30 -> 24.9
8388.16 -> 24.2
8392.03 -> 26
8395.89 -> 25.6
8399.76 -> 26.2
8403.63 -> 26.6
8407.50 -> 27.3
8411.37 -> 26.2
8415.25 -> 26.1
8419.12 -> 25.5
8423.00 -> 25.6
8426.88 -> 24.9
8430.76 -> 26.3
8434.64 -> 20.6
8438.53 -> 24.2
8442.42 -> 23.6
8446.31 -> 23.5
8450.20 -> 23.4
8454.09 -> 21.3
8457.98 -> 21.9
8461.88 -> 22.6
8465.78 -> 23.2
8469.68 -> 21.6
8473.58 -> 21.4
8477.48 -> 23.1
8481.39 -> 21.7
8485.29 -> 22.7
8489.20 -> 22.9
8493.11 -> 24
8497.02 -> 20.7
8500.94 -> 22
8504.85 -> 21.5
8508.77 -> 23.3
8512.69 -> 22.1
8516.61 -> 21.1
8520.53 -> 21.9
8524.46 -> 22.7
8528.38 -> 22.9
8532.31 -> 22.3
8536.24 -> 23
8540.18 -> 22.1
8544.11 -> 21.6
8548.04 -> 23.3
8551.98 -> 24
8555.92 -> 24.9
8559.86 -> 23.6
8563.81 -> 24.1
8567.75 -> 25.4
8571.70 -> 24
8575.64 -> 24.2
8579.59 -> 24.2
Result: 3.24 angstrom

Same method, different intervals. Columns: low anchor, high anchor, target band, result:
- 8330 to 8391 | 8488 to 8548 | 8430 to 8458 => 1.2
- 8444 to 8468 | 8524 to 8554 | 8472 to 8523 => 1.1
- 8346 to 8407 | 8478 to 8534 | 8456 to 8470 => 0.7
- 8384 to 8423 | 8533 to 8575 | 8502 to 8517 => 1.3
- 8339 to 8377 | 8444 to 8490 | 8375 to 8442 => -2.3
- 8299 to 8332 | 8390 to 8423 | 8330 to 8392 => 0.6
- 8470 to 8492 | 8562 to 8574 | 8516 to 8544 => 1.5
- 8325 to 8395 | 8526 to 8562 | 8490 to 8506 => 1.1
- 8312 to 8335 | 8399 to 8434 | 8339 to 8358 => 0.0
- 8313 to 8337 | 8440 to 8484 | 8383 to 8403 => -0.7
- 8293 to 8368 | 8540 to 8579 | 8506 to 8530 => 2.0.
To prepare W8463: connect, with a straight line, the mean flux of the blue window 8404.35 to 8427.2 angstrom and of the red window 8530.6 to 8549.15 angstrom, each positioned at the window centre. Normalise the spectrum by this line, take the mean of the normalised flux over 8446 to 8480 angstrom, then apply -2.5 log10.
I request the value 0.11 mag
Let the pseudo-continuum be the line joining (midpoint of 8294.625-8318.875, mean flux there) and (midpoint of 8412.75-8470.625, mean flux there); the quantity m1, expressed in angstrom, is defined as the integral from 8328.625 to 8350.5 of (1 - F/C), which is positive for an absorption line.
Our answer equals -0.5 angstrom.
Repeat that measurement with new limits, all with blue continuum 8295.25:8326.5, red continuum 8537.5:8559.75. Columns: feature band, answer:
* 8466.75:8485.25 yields 1.6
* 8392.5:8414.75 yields -0.9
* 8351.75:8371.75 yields -0.4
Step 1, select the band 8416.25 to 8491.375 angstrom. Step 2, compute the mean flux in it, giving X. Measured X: 23.2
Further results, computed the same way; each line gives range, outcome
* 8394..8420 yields 26.2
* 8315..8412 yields 26.3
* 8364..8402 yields 25.8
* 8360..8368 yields 26.1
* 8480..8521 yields 22.2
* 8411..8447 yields 24.6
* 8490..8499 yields 22.4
